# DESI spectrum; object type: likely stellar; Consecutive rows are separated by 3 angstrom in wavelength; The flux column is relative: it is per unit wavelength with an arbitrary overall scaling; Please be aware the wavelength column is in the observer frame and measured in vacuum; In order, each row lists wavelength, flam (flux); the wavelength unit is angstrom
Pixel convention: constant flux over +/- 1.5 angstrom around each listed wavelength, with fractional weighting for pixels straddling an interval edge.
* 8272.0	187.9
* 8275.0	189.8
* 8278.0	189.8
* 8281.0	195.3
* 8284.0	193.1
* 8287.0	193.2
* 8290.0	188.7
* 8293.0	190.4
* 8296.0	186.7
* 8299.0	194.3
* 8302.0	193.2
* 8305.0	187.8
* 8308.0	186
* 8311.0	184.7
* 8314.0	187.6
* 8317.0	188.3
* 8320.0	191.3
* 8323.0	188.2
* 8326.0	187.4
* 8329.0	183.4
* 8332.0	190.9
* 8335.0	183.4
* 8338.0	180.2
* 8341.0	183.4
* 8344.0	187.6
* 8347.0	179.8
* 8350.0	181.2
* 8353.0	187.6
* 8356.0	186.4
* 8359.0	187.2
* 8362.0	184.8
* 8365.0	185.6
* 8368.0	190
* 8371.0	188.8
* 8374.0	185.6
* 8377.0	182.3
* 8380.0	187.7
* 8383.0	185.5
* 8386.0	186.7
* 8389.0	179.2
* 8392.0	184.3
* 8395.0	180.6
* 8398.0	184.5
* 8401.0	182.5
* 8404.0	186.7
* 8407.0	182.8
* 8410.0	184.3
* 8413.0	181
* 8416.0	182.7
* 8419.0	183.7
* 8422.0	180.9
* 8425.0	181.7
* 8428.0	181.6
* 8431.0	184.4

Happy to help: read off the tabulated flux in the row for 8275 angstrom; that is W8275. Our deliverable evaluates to 189.8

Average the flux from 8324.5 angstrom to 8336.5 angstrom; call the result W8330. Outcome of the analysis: 186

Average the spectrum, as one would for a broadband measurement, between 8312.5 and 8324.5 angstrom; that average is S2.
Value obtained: 189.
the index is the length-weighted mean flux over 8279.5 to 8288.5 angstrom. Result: 194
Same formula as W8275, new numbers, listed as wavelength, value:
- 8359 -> 187.2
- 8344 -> 187.6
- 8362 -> 184.8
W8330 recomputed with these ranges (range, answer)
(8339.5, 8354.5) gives 184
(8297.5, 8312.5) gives 189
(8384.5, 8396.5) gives 183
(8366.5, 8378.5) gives 187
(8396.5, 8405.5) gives 185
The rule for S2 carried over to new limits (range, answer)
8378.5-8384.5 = 187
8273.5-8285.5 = 192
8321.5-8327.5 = 188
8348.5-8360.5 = 186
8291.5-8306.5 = 190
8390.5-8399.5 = 183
